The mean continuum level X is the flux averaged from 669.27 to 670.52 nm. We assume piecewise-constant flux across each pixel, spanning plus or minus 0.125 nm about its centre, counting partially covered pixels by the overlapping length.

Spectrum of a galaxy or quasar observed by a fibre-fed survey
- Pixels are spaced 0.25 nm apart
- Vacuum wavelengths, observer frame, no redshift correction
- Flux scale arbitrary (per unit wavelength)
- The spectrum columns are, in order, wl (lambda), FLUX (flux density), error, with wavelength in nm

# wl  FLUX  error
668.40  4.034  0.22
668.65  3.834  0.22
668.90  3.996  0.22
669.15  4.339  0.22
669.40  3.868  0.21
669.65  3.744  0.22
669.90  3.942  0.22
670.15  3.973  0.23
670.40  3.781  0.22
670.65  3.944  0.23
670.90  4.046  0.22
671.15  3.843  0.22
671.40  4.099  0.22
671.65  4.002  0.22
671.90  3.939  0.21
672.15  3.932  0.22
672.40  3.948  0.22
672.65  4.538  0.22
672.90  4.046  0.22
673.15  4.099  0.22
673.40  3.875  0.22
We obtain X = 3.86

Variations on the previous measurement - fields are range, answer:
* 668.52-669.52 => 4.01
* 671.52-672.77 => 4.07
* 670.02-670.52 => 3.88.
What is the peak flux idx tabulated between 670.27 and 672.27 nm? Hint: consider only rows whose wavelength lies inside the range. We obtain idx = 4.099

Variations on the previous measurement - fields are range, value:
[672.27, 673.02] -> 4.538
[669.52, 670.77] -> 3.973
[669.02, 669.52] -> 4.339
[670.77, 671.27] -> 4.046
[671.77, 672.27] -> 3.939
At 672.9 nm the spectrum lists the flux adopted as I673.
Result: 4.046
